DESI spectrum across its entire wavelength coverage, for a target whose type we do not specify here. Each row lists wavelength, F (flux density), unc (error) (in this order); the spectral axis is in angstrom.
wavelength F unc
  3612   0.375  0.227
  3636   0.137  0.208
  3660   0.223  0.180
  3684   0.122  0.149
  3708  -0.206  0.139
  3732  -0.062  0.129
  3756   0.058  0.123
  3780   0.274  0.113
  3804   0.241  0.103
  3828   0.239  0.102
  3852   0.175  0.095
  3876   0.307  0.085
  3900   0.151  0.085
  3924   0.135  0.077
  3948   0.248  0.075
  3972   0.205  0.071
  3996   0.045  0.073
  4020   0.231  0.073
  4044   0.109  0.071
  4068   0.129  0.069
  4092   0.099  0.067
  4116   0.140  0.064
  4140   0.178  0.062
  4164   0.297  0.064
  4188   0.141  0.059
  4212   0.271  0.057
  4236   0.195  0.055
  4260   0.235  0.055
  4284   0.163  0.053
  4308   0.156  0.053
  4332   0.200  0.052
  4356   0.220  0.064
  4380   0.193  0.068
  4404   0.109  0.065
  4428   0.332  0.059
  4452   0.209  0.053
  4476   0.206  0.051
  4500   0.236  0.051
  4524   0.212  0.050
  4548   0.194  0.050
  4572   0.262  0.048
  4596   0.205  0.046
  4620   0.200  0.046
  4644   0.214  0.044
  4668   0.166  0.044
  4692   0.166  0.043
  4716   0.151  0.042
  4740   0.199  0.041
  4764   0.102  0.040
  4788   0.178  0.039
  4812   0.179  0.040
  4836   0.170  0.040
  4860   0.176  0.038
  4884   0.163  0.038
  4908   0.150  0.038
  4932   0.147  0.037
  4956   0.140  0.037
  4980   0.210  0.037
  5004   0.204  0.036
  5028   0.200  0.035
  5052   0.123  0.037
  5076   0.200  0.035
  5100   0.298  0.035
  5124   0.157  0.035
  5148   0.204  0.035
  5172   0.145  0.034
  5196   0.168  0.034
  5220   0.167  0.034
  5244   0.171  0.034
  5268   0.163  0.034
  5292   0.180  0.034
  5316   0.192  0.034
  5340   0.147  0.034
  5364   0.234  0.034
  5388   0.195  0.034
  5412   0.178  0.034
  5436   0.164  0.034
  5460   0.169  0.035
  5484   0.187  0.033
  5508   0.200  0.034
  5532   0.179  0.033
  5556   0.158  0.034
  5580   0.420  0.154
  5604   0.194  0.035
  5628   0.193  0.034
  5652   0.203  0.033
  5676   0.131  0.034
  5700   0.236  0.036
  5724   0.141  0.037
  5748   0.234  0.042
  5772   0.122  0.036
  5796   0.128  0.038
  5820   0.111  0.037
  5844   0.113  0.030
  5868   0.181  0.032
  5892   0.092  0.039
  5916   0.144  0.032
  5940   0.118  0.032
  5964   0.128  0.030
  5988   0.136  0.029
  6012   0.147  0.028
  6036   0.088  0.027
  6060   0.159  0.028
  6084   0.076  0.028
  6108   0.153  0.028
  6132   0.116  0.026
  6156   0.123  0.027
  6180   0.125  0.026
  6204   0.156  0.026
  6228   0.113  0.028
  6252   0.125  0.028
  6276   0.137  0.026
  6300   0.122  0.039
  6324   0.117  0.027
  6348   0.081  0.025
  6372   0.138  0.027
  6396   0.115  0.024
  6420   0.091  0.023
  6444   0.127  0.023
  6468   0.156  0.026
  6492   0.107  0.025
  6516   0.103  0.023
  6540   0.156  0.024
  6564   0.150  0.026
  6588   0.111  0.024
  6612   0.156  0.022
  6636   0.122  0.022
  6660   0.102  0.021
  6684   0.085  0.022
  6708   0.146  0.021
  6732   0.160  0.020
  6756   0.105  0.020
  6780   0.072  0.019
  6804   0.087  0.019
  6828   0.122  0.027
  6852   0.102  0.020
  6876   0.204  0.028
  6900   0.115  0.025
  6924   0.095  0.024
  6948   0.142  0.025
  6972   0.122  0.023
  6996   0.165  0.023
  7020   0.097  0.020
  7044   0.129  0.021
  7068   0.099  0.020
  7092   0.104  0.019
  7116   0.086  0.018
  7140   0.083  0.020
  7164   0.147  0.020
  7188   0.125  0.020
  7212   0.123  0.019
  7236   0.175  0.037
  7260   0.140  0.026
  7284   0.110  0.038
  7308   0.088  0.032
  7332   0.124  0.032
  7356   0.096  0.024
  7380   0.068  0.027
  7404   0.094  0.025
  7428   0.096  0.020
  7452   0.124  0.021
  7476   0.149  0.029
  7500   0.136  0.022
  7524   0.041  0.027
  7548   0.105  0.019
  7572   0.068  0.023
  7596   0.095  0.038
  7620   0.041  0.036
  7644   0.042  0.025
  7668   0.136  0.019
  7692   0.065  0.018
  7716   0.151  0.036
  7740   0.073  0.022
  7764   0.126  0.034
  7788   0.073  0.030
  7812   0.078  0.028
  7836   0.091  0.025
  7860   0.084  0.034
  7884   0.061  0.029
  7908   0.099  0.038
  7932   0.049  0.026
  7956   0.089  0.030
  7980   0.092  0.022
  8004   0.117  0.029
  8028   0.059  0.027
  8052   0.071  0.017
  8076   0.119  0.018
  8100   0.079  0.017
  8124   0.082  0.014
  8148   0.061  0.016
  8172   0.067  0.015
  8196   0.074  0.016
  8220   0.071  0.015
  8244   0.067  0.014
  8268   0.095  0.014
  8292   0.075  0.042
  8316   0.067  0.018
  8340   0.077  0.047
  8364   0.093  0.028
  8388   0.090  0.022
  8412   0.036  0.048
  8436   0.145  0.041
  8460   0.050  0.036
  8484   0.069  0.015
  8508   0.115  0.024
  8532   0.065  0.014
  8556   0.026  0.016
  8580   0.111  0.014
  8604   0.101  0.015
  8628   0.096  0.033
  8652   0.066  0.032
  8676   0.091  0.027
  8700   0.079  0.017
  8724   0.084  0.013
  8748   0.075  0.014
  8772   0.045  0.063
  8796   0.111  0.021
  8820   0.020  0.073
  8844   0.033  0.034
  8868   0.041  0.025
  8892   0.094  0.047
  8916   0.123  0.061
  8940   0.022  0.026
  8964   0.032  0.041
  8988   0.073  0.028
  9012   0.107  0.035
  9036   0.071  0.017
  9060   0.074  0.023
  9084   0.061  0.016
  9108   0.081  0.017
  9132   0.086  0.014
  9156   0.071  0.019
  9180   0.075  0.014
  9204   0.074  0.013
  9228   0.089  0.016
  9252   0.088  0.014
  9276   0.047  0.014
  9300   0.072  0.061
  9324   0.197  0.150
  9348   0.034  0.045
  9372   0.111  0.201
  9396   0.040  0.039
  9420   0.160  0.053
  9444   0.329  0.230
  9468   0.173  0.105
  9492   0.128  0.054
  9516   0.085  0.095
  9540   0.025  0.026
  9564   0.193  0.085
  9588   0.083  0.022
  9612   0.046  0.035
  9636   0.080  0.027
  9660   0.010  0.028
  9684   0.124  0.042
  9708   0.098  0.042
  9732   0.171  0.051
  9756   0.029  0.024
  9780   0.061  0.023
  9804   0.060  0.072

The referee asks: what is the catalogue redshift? 0.140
